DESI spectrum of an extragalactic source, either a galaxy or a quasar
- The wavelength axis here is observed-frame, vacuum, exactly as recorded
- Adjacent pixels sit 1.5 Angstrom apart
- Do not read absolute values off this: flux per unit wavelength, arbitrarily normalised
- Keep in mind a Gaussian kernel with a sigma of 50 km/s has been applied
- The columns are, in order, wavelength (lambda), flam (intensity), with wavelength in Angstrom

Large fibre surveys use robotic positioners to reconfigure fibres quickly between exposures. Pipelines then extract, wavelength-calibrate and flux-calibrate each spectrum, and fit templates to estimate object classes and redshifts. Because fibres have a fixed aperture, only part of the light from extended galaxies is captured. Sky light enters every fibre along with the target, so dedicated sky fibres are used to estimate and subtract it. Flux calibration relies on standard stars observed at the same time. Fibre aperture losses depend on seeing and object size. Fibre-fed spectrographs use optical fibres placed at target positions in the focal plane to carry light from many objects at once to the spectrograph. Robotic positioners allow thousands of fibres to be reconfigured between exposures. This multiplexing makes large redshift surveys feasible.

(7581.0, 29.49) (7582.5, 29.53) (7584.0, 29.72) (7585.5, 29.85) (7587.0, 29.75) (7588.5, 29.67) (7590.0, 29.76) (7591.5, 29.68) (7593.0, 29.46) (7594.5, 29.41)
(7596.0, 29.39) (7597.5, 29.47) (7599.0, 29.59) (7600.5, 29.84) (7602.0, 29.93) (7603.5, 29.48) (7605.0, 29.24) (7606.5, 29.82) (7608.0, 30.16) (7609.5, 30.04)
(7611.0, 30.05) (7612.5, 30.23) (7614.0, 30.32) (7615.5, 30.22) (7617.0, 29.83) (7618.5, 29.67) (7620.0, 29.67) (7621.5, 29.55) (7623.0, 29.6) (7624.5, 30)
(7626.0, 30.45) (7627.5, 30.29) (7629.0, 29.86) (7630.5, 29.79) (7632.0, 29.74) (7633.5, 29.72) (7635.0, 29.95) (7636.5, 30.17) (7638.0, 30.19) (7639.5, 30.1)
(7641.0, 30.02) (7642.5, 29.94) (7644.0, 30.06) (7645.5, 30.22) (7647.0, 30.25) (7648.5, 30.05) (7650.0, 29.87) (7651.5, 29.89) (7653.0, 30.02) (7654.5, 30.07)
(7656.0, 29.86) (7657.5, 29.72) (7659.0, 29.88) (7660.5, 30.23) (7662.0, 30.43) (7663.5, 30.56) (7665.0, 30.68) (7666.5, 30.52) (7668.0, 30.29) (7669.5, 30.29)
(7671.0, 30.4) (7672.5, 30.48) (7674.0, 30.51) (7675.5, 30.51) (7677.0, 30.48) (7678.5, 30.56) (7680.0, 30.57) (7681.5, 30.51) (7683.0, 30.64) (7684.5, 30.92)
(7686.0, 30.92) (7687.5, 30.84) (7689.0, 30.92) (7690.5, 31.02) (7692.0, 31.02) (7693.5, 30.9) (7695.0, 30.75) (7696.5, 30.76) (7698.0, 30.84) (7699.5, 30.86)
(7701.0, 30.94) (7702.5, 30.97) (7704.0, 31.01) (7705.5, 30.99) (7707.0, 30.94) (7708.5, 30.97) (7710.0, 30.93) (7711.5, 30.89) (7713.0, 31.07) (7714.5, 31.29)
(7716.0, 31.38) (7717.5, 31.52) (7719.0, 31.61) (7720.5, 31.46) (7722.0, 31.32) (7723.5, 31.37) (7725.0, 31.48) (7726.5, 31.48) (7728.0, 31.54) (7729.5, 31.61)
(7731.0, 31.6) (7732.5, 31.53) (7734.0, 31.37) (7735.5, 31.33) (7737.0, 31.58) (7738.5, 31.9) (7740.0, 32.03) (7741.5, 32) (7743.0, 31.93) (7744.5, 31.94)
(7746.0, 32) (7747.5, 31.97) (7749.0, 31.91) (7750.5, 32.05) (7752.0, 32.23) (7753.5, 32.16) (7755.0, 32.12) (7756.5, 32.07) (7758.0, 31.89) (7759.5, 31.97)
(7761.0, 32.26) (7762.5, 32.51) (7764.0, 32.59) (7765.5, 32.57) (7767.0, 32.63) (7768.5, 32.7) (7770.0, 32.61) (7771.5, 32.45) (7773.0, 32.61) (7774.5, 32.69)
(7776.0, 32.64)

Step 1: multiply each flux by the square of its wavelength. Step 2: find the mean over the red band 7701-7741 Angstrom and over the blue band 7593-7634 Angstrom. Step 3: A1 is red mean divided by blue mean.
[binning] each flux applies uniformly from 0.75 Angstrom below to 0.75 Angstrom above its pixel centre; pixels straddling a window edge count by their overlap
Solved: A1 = 1.08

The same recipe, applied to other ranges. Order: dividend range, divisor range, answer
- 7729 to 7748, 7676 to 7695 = 1.05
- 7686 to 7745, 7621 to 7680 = 1.06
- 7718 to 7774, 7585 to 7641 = 1.11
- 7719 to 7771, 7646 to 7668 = 1.08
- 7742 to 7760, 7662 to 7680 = 1.07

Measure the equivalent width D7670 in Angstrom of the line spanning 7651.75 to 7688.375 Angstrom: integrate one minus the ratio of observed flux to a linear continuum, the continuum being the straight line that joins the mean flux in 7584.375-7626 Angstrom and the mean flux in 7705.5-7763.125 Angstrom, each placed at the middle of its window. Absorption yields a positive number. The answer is 0.4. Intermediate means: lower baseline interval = 29.8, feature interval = 30.4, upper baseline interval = 31.7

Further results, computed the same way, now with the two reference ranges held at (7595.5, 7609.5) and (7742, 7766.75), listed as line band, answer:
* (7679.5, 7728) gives 0.43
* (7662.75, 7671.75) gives 0.08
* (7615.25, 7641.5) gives 0.15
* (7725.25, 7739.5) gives 0.10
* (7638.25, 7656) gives 0.21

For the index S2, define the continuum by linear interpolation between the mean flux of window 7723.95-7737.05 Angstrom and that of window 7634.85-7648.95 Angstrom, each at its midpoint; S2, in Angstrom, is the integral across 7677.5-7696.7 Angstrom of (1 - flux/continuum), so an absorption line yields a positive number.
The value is 0.01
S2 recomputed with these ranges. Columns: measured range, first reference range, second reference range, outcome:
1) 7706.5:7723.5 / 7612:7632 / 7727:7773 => 0.1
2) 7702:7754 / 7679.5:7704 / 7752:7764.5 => 0.1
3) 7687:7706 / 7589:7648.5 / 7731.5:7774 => 0.2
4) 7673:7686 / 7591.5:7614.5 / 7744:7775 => 0.2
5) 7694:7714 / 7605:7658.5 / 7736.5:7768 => 0.2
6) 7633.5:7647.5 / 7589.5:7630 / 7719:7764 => 0.1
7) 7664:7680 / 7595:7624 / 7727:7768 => 0.2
